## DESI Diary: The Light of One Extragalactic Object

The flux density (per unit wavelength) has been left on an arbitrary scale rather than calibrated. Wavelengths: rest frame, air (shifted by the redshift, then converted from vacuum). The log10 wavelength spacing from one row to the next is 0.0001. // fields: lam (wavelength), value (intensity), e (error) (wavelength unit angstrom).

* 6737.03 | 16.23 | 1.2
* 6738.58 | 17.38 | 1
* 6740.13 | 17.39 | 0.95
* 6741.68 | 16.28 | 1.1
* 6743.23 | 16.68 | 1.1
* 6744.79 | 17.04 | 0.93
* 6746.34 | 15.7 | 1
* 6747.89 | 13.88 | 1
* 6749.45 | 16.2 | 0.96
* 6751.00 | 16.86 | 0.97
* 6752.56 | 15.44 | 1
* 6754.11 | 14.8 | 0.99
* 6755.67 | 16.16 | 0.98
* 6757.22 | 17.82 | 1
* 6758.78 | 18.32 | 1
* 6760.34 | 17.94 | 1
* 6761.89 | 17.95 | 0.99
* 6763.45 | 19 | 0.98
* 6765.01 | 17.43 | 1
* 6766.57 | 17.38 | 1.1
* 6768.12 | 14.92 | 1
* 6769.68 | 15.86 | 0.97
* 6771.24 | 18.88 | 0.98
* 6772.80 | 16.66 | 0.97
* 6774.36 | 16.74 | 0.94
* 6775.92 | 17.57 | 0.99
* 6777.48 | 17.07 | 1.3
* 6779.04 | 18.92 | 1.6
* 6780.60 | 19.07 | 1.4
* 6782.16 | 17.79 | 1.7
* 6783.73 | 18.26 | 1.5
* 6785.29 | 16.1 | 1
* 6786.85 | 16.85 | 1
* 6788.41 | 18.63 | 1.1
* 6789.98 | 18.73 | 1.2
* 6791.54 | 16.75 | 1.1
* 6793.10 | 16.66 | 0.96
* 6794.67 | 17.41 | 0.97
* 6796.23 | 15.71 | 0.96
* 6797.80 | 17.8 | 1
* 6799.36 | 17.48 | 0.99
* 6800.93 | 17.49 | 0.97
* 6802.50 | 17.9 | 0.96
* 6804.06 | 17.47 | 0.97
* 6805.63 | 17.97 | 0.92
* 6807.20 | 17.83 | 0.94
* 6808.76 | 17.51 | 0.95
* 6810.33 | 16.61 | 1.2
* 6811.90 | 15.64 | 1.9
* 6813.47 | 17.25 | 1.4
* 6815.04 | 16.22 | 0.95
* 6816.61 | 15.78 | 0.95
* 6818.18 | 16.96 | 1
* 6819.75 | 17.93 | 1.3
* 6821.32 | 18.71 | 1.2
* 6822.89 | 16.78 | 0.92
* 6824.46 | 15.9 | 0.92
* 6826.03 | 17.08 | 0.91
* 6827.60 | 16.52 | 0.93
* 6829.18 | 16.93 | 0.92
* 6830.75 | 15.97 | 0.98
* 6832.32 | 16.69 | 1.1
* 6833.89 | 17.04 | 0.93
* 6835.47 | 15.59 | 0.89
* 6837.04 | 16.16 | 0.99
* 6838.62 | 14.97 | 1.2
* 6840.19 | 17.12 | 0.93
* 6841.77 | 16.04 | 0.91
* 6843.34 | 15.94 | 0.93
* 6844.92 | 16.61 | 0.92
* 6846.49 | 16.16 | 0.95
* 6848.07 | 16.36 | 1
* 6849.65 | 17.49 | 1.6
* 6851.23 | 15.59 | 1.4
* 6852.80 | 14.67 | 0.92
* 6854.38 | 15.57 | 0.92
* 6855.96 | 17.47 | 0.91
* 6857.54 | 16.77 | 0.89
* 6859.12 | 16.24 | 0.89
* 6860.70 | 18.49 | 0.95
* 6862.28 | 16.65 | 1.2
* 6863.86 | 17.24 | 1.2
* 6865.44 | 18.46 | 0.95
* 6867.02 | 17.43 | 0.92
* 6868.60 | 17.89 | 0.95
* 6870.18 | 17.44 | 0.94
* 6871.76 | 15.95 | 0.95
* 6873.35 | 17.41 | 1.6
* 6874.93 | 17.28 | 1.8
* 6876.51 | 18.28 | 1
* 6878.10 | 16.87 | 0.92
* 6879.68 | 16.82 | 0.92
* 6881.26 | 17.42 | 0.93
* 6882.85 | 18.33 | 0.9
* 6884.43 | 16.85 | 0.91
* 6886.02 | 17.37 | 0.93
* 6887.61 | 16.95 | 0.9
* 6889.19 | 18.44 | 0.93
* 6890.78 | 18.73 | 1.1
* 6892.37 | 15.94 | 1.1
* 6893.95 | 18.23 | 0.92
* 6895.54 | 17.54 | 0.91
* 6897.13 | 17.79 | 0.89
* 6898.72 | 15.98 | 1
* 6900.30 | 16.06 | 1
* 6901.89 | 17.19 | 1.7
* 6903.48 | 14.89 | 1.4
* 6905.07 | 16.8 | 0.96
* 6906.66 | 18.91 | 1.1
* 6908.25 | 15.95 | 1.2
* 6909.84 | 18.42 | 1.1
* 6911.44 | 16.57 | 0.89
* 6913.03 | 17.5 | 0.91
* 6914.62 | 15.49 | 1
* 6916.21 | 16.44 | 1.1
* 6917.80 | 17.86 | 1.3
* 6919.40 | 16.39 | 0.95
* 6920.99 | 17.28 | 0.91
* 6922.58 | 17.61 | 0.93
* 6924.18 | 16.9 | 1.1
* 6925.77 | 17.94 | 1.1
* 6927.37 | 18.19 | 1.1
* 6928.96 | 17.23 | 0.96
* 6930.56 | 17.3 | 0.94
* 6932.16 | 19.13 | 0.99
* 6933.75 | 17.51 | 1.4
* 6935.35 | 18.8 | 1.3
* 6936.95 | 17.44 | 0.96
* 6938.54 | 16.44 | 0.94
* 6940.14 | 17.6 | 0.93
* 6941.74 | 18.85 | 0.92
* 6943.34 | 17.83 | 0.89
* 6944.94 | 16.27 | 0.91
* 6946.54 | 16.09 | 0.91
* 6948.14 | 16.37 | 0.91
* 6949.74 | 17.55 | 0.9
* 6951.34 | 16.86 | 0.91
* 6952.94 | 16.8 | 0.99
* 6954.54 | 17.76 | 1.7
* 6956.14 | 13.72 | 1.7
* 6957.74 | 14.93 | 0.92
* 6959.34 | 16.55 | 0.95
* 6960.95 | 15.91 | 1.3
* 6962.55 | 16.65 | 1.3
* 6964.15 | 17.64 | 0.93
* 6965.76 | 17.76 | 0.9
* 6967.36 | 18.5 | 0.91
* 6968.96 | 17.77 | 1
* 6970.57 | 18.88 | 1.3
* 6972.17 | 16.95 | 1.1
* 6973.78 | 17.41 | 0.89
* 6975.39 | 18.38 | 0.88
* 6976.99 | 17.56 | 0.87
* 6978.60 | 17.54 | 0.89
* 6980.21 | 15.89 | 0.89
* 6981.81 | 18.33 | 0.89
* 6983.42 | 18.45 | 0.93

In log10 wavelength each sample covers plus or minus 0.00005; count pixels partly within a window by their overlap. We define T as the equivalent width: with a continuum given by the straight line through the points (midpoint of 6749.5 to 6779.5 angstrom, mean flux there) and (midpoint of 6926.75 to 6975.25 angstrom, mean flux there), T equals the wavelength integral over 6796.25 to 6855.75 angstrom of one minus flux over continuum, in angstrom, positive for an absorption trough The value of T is 1.6 angstrom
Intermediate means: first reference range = 17.1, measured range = 16.7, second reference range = 17.2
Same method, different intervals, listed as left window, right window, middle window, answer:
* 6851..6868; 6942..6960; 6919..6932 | -0.7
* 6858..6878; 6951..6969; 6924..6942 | -0.9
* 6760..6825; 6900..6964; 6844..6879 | 0.5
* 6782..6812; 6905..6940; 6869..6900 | 0.1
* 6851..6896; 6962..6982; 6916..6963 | 1.1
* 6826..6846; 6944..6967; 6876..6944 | -3.7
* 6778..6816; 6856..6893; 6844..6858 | 0.9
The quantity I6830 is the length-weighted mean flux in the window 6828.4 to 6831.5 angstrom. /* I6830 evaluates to 16.5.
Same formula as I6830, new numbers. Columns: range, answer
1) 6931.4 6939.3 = 17.9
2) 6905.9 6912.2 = 17.4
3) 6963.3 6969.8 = 17.9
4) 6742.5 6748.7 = 15.8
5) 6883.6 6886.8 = 17.1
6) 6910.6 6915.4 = 16.5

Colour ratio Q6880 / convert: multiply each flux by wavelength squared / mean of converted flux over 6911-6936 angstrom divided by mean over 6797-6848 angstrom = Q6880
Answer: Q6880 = 1.07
